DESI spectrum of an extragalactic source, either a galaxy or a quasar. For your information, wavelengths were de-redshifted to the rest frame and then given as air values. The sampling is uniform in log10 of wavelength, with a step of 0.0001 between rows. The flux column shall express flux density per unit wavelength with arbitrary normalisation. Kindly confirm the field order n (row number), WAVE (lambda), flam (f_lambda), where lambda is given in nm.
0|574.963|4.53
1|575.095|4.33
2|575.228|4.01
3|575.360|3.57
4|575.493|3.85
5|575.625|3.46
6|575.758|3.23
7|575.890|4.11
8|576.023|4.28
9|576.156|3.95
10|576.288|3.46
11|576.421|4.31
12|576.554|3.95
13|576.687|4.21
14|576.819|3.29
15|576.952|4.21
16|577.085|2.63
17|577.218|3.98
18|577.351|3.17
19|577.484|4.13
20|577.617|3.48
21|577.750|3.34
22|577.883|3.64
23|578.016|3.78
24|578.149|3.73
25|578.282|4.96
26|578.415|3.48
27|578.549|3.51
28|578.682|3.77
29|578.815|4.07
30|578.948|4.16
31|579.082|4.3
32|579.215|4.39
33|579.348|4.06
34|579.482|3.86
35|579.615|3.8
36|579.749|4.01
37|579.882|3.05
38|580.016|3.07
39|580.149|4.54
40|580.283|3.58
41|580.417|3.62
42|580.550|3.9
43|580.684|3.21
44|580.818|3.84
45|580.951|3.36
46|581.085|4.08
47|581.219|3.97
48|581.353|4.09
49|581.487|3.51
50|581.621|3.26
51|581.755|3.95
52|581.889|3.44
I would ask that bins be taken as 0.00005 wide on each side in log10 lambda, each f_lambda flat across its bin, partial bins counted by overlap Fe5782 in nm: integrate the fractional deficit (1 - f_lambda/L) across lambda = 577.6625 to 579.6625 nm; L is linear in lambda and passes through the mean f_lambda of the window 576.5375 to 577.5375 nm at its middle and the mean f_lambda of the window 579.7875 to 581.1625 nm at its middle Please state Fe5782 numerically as -0.14 nm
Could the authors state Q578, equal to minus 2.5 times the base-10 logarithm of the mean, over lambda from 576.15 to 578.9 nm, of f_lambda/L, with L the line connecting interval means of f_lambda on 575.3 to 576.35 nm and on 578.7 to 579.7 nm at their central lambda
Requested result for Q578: 0.04 mag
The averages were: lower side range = 3.74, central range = 3.76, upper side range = 4.07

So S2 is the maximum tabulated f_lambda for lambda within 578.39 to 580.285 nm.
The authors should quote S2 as 4.54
